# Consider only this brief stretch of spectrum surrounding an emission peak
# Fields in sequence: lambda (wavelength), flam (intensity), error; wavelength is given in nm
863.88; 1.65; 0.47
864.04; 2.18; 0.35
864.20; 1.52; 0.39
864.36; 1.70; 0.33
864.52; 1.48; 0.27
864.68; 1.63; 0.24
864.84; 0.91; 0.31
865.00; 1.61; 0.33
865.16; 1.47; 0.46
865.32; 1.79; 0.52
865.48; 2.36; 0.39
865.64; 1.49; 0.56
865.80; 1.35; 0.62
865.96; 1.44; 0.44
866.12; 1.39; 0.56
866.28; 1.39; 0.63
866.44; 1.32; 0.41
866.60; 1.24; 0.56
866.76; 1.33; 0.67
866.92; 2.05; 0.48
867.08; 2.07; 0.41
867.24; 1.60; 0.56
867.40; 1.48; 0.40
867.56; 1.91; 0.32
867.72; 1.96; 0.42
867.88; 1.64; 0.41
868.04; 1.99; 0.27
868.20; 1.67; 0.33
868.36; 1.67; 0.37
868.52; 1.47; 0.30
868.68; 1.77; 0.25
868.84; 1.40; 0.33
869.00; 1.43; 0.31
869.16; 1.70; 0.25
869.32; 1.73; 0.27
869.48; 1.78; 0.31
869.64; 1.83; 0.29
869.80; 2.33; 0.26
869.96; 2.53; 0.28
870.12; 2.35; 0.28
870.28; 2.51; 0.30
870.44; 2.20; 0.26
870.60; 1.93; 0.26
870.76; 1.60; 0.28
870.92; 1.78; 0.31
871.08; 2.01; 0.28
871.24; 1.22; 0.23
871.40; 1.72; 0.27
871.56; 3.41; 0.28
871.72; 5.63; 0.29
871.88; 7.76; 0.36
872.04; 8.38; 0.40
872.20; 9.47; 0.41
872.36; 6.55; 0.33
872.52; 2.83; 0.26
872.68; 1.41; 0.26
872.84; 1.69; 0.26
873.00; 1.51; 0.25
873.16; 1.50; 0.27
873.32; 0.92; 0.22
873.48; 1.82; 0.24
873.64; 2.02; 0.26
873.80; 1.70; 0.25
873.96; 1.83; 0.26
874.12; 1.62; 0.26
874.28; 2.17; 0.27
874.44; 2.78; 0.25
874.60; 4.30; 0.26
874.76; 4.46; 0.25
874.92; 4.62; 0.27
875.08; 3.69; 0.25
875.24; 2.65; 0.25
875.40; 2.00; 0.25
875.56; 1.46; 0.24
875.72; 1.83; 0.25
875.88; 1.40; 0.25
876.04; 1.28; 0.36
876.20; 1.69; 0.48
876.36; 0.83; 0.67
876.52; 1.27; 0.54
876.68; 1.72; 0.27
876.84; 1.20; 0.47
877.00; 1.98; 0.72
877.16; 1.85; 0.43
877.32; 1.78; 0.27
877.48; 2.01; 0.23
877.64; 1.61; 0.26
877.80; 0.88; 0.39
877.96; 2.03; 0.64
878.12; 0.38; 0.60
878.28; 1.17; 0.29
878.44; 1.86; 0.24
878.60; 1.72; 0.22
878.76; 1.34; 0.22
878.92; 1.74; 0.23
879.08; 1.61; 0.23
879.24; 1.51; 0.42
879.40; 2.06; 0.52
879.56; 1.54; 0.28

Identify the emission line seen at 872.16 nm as H-alpha 6563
